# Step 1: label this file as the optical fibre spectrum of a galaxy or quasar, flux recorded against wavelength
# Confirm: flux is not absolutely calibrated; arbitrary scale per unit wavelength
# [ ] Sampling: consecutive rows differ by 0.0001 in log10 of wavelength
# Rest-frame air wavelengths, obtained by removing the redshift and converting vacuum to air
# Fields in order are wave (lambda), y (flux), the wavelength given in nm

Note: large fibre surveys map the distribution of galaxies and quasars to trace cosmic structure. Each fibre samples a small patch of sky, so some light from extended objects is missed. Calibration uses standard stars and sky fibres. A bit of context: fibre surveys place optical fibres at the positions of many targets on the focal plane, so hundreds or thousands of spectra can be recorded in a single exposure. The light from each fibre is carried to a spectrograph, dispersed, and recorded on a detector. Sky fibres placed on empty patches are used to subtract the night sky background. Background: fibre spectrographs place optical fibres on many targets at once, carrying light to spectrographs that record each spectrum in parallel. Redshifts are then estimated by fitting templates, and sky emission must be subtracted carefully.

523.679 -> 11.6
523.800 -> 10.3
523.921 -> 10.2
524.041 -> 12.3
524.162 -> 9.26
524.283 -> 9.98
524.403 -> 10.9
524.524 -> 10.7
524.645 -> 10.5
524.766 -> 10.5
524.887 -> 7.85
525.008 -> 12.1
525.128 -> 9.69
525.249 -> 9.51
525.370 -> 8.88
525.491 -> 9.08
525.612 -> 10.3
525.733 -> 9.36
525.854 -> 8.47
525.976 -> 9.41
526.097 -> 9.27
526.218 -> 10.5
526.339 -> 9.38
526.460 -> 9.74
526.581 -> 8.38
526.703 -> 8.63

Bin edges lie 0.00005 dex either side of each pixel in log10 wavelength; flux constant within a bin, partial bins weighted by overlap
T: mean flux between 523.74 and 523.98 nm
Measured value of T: 10.2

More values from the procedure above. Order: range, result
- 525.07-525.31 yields 9.59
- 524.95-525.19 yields 10.9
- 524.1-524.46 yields 10.1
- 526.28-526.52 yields 9.57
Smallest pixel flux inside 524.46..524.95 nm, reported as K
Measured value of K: 7.85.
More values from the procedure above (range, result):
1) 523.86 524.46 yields 9.26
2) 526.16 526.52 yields 9.38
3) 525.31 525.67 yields 8.88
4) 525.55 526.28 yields 8.47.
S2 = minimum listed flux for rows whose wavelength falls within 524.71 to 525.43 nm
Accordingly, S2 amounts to 7.85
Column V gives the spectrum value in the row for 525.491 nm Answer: 9.08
